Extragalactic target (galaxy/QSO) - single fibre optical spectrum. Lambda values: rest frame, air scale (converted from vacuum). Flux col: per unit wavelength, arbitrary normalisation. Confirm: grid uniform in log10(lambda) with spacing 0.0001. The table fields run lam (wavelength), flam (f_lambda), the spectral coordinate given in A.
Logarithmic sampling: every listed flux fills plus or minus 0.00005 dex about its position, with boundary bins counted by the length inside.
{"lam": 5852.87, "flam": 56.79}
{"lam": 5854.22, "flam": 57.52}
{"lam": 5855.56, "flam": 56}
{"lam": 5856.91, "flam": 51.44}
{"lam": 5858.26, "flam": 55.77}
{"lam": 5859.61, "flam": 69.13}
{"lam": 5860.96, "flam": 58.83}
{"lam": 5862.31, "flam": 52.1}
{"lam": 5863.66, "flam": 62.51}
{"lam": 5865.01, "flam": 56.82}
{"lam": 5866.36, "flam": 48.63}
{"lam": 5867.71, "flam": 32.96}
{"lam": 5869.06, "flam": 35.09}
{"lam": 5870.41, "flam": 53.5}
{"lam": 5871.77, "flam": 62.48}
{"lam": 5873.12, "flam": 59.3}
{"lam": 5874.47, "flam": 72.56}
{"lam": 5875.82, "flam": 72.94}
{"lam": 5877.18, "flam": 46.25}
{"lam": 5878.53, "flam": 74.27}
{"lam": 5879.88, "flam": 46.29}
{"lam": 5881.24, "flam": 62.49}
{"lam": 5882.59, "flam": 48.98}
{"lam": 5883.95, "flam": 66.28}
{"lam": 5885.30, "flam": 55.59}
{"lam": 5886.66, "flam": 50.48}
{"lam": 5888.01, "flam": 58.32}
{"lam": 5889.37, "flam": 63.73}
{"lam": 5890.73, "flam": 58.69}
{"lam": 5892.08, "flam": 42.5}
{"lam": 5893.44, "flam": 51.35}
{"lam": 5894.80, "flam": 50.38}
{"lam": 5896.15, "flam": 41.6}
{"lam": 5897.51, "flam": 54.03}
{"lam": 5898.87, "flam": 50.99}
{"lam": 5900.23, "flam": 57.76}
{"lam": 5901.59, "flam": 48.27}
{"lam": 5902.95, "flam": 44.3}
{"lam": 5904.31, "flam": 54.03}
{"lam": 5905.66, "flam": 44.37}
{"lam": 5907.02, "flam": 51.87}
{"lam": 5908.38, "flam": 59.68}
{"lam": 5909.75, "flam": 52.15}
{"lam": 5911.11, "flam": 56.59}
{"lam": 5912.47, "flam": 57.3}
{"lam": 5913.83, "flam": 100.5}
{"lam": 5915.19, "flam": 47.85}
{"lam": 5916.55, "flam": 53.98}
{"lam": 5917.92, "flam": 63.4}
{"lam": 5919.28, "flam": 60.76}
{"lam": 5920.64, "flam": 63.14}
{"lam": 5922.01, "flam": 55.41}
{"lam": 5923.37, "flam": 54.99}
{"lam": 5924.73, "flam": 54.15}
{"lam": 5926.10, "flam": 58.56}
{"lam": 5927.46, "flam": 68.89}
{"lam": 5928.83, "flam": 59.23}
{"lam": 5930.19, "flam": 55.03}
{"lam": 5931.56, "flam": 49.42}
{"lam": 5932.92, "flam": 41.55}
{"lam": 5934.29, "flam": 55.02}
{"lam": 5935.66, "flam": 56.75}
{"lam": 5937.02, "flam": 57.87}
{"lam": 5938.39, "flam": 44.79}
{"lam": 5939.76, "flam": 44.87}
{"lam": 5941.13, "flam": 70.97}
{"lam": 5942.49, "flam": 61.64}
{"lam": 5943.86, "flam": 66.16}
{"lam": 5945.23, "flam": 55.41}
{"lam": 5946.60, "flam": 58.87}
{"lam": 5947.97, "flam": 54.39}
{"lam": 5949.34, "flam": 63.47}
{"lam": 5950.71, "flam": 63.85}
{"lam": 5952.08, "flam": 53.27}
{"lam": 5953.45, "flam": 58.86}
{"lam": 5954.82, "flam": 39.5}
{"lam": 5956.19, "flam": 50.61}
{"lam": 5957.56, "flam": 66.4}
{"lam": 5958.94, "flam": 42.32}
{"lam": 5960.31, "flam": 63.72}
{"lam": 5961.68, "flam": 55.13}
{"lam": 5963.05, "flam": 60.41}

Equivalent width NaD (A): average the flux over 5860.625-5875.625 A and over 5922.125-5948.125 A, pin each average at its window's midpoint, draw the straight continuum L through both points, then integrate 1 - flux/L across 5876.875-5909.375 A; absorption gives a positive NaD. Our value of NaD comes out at 1.0 A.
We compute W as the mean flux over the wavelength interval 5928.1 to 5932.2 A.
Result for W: 54.7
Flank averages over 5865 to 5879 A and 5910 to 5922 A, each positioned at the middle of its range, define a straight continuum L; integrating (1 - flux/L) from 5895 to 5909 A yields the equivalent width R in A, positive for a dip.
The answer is 2.2 A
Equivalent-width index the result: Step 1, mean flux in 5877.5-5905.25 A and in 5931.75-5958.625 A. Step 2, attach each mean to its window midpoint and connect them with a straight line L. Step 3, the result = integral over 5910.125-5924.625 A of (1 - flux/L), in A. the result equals -1.6 A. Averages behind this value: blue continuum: 53.8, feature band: 60.9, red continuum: 55.7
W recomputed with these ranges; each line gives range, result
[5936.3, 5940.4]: 49.3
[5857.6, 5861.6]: 61.3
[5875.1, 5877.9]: 60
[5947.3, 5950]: 58.9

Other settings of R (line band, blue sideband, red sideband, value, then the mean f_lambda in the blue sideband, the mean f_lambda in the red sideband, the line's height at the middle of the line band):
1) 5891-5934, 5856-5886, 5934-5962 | 1.1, 56.5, 56.4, 56.5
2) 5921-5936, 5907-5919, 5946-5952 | 1.2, 60.8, 59.5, 60.2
